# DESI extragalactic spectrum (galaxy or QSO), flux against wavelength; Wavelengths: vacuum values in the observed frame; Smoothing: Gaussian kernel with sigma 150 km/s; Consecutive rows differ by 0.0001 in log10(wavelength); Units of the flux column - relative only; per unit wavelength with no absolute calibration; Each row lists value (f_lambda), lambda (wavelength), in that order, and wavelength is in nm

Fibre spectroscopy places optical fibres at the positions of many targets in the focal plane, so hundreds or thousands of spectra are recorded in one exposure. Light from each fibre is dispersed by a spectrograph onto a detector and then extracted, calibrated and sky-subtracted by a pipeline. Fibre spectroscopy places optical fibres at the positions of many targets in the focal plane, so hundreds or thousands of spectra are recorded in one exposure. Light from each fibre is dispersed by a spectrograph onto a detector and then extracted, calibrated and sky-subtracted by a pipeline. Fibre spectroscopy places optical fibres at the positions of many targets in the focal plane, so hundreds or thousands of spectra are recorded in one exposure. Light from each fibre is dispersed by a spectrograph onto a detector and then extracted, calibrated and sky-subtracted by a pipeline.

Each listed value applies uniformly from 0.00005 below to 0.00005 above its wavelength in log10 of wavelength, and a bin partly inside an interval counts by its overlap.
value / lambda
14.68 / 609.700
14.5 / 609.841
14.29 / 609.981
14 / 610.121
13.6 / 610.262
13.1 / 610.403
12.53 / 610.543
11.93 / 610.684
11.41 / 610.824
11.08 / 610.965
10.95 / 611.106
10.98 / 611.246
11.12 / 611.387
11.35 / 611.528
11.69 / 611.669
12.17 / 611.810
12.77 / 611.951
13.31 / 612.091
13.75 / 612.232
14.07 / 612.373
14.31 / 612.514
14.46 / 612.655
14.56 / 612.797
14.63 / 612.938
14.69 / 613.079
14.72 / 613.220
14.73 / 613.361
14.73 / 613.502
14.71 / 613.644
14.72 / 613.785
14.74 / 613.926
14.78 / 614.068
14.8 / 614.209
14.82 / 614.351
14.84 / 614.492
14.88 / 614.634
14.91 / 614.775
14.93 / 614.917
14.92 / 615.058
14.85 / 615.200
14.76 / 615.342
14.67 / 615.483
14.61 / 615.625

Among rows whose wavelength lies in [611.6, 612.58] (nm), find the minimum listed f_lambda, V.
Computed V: 11.69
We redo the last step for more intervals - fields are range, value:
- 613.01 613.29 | 14.69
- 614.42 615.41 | 14.76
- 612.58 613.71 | 14.46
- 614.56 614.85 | 14.88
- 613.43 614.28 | 14.71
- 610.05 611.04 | 11.08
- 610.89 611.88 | 10.95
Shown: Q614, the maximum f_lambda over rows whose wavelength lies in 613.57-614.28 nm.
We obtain 14.8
